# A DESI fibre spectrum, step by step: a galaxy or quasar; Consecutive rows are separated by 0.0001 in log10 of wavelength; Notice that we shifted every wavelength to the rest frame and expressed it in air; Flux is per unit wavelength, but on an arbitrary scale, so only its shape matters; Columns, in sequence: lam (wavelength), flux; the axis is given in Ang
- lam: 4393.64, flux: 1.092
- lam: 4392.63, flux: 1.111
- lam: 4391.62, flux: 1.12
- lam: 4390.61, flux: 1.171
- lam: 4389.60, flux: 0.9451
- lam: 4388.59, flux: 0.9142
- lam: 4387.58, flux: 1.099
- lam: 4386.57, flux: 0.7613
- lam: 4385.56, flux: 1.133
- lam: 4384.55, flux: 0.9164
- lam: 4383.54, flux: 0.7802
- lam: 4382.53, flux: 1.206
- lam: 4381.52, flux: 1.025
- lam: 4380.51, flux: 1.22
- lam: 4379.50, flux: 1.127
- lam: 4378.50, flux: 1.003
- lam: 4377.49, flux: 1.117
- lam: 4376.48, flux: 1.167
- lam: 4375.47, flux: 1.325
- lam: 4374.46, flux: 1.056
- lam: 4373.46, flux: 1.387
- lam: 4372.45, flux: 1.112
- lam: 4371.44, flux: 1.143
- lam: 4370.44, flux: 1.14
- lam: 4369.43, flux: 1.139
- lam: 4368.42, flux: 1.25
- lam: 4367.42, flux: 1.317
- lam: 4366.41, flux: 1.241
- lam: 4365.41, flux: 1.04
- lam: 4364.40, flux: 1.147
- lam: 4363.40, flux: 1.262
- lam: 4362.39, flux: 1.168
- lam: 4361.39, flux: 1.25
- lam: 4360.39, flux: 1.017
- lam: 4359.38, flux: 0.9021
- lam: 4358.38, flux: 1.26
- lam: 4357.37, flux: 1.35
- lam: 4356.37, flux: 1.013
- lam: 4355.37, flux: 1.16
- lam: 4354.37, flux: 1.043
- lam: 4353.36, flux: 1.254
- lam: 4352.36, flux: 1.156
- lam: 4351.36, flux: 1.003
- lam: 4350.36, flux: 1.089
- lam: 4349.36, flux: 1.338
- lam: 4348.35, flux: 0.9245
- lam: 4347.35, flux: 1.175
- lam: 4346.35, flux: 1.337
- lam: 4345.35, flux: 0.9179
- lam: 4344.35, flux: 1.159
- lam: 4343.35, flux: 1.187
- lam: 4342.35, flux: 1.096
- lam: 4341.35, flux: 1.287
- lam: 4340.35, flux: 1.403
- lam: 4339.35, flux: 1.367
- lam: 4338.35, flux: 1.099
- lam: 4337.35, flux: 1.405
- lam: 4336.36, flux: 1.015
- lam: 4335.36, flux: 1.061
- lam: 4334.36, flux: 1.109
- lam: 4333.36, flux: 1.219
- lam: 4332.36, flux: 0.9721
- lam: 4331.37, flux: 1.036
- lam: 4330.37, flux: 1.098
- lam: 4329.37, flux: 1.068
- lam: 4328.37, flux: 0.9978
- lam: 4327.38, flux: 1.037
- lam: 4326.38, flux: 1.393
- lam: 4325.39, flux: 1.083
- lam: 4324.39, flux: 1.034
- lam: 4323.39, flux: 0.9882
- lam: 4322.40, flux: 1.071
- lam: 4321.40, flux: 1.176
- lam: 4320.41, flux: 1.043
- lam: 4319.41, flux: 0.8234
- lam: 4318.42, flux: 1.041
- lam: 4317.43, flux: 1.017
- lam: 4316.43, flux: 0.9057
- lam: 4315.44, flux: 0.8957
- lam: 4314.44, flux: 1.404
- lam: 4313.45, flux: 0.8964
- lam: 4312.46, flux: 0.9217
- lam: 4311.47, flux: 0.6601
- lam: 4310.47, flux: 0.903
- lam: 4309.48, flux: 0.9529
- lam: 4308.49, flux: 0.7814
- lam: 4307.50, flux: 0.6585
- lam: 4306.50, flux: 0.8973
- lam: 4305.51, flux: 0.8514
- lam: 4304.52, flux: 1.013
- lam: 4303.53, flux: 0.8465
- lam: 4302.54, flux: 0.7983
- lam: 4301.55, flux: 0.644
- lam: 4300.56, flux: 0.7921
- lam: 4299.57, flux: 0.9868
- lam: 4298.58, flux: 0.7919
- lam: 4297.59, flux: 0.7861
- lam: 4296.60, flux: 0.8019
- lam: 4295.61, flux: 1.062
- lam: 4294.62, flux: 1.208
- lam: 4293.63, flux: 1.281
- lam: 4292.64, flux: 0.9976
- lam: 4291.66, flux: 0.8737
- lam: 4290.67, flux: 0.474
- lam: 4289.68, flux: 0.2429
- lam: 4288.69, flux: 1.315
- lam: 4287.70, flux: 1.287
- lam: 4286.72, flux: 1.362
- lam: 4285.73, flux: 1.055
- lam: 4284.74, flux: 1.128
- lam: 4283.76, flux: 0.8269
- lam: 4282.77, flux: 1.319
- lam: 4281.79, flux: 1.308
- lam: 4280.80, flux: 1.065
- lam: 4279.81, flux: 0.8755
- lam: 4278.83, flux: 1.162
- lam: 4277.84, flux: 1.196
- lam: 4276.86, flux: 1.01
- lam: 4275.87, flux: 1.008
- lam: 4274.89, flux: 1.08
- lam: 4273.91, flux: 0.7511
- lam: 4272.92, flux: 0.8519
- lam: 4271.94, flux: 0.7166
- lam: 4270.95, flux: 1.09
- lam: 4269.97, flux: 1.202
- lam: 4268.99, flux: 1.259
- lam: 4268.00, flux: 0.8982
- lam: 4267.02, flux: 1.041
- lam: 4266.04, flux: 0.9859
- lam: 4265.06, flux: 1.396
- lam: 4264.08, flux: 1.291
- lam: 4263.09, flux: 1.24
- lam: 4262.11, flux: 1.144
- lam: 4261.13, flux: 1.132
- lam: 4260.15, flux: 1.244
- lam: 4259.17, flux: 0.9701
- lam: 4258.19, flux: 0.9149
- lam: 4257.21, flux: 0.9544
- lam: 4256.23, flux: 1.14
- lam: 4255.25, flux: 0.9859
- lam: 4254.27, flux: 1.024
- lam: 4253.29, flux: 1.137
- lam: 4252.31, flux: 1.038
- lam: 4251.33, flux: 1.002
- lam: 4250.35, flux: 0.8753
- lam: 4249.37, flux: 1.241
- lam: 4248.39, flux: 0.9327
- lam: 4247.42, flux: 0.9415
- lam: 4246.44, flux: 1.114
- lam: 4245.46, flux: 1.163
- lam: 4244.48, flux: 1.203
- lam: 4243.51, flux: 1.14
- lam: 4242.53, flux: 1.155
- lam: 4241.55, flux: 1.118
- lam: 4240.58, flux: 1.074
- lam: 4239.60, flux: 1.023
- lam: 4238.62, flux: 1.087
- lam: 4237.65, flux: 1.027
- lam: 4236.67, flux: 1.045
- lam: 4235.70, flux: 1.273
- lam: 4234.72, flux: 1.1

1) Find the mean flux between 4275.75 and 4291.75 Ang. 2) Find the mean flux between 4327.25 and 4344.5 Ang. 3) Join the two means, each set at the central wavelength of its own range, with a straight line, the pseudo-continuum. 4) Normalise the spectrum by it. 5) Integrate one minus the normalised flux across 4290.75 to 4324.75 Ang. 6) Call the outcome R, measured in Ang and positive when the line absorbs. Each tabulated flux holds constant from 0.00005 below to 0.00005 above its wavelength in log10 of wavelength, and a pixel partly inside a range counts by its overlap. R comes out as 4.9 Ang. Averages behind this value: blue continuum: 1.03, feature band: 0.93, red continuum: 1.15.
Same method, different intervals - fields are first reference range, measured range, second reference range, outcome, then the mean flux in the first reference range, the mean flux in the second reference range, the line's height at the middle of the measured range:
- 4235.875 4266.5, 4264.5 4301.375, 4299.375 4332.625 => 0.6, 1.09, 0.961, 1.03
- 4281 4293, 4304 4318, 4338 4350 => 2.3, 1.02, 1.19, 1.09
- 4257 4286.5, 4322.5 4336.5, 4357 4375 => 0.7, 1.07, 1.18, 1.14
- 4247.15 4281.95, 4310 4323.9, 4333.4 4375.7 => 1.7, 1.06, 1.17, 1.12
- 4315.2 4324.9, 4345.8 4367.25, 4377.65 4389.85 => -3.0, 1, 1.02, 1.01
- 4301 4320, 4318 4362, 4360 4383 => -4.3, 0.891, 1.17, 1.03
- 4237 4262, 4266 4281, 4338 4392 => 1.0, 1.07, 1.13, 1.08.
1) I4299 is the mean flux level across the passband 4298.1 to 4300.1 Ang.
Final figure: 0.888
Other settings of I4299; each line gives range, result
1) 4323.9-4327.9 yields 1.14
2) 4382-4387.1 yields 0.96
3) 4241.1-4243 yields 1.13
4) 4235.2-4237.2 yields 1.15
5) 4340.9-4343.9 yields 1.19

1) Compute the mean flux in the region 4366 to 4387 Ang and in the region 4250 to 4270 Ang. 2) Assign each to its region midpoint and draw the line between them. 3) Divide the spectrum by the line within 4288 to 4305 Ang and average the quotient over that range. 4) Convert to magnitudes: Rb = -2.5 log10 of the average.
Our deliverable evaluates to 0.24 mag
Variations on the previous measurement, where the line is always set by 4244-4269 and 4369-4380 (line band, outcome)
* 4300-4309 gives 0.344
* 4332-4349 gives -0.026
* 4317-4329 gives 0.065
